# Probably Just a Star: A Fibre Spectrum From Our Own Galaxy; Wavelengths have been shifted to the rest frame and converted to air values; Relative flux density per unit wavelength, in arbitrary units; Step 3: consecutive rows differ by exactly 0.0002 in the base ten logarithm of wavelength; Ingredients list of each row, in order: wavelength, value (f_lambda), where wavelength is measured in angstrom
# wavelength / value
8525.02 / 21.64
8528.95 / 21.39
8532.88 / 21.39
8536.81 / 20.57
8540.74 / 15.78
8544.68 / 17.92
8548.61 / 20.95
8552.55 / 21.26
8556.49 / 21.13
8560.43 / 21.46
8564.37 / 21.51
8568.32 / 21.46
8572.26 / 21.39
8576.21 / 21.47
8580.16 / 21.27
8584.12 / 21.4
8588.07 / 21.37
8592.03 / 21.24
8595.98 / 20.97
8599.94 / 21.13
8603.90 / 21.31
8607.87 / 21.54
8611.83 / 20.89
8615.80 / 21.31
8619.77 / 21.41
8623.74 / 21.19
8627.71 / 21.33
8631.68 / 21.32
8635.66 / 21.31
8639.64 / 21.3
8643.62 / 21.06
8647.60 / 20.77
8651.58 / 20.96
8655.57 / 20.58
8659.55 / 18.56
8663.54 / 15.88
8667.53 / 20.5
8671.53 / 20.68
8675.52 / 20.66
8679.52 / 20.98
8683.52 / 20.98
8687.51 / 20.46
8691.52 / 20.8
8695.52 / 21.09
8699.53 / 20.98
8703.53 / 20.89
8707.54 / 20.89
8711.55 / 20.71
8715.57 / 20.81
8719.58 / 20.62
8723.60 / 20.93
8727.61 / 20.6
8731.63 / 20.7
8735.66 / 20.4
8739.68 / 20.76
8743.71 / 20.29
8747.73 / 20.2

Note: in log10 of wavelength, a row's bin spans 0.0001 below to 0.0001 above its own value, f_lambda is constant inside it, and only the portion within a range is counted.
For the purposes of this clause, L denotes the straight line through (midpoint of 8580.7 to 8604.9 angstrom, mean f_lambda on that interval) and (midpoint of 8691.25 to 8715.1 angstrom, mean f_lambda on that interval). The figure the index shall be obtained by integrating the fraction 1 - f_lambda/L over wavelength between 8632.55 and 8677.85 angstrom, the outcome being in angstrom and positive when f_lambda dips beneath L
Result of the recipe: 1.7 angstrom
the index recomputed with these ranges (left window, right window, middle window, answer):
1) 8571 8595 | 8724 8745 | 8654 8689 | 1.7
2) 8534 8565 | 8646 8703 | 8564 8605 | -2.4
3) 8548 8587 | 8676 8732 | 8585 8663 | 0.7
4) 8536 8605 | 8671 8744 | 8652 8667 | 1.4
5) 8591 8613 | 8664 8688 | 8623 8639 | -0.3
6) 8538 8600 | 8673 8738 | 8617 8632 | -0.4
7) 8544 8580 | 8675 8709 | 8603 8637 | -0.5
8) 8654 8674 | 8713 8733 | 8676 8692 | -0.8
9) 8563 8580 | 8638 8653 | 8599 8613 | 0.0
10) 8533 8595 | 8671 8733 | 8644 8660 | 0.2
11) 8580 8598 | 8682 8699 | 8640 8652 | 0.0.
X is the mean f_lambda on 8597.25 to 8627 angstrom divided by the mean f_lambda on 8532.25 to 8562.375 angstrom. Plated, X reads 1.1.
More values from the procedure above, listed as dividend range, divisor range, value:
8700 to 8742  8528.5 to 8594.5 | 1.00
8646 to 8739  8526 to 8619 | 0.98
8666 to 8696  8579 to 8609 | 0.98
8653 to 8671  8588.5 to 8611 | 0.90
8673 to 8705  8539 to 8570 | 1.03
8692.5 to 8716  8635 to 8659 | 1.00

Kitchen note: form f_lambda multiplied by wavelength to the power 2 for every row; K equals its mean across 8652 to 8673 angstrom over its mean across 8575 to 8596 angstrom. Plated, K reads 0.92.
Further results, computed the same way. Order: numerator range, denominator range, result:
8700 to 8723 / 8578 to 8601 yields 1.01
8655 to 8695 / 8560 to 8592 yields 0.96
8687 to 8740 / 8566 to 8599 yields 1.00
